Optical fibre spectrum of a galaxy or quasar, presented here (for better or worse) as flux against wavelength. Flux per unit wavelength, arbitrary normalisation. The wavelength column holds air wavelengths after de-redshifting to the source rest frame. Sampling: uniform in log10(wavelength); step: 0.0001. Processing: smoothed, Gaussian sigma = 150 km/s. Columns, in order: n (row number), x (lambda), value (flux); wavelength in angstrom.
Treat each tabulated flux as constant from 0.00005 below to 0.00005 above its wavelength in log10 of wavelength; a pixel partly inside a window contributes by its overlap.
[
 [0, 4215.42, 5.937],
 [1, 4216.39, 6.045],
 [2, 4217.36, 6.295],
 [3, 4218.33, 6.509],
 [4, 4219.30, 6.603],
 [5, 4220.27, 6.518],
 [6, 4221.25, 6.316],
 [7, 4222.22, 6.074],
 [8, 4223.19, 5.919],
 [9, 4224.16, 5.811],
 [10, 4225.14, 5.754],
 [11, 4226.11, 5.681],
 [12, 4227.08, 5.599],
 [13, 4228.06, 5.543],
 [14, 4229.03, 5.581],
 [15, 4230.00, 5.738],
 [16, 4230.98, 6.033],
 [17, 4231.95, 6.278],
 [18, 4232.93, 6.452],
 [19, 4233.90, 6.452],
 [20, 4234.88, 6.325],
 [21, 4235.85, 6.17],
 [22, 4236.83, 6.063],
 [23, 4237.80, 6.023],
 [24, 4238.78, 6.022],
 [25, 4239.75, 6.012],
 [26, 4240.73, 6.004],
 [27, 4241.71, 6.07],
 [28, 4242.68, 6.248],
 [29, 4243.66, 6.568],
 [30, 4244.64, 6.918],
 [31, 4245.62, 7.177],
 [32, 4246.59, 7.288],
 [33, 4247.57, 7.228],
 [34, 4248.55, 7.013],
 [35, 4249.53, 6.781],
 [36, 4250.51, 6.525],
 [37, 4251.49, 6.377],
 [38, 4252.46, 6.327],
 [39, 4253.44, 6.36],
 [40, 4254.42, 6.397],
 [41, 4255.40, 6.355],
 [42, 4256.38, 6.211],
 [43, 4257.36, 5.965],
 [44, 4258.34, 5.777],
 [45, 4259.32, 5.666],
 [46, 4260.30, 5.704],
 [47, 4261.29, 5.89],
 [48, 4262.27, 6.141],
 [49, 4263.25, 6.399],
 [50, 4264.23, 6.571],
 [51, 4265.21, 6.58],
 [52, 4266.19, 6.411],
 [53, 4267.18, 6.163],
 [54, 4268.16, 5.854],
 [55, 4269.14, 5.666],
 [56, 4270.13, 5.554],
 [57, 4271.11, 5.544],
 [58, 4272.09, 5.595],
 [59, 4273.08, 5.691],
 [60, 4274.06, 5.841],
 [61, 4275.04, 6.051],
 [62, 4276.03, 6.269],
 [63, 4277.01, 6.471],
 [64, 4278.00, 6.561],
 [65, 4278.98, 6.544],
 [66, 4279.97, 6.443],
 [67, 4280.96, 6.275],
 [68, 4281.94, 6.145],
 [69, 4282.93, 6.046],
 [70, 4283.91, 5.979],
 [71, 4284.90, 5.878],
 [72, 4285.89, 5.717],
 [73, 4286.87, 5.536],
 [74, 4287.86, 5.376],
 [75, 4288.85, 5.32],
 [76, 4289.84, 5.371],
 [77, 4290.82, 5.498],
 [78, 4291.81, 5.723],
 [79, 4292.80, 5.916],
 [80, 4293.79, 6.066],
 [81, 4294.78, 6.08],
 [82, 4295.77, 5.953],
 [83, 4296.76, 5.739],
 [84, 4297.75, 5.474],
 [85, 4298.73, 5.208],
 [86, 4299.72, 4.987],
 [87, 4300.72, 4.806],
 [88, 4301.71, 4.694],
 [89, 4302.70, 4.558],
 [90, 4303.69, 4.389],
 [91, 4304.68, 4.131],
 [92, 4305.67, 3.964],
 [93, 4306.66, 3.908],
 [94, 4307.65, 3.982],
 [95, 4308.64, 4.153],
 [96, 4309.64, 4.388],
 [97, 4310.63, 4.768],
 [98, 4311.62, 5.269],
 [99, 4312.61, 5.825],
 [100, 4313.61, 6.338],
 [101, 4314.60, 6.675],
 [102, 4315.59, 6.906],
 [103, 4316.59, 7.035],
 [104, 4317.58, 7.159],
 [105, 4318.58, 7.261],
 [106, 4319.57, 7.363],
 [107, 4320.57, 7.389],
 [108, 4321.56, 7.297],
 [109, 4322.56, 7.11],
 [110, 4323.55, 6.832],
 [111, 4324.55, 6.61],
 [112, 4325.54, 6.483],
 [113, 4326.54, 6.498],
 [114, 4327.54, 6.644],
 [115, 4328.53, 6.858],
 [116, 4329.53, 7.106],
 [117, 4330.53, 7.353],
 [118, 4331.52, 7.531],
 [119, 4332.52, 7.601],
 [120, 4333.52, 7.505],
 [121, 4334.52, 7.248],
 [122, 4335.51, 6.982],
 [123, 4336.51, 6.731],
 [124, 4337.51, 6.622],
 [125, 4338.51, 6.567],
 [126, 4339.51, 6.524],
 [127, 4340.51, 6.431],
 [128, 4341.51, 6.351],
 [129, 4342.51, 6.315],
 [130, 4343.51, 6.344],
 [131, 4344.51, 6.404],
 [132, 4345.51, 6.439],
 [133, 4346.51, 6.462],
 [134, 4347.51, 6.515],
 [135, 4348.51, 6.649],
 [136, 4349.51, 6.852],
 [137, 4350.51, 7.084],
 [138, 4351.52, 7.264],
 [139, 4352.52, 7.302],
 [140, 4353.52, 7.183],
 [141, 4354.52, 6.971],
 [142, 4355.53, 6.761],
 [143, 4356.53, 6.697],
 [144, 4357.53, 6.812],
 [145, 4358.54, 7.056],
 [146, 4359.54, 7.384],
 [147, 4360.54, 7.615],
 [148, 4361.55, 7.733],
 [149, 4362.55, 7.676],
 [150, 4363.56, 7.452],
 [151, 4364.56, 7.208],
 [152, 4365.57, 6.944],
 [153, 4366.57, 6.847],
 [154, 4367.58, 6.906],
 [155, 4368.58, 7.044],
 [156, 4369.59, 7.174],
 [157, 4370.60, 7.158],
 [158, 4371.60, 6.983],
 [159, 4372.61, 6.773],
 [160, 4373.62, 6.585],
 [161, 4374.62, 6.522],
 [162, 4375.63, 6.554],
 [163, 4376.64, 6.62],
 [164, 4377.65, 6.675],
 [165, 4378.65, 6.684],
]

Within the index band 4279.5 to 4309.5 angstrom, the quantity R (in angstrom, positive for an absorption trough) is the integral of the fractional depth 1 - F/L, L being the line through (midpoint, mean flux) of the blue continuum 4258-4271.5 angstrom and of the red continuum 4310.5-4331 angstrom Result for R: 5.1 angstrom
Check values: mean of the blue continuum 6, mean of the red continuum 6.74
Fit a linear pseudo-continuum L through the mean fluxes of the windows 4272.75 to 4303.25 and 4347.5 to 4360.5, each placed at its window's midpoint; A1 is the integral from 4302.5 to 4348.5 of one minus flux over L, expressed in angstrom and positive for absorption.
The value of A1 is 1.3 angstrom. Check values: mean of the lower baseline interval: 5.75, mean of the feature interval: 6.3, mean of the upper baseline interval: 7.01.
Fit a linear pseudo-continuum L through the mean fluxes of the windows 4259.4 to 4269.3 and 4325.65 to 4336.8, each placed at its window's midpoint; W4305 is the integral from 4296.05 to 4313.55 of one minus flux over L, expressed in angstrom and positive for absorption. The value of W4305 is 5.04 angstrom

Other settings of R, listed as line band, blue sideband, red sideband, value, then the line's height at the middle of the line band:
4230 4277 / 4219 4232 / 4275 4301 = -2.7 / 5.89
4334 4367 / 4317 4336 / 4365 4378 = 0.3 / 6.96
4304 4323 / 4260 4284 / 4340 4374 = 2.0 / 6.5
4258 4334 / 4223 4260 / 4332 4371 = 7.0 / 6.58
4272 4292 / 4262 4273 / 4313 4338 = 1.1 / 6.27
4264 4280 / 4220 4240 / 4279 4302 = -0.8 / 5.79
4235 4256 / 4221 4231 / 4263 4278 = -2.0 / 5.91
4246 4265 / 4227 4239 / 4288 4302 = -1.7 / 5.84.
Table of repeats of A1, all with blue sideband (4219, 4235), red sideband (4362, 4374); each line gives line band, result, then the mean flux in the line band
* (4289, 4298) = 1.06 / 5.75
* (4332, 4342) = -0.03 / 6.85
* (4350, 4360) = -0.11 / 7.05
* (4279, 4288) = 0.64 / 5.98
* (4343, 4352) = 0.33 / 6.67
